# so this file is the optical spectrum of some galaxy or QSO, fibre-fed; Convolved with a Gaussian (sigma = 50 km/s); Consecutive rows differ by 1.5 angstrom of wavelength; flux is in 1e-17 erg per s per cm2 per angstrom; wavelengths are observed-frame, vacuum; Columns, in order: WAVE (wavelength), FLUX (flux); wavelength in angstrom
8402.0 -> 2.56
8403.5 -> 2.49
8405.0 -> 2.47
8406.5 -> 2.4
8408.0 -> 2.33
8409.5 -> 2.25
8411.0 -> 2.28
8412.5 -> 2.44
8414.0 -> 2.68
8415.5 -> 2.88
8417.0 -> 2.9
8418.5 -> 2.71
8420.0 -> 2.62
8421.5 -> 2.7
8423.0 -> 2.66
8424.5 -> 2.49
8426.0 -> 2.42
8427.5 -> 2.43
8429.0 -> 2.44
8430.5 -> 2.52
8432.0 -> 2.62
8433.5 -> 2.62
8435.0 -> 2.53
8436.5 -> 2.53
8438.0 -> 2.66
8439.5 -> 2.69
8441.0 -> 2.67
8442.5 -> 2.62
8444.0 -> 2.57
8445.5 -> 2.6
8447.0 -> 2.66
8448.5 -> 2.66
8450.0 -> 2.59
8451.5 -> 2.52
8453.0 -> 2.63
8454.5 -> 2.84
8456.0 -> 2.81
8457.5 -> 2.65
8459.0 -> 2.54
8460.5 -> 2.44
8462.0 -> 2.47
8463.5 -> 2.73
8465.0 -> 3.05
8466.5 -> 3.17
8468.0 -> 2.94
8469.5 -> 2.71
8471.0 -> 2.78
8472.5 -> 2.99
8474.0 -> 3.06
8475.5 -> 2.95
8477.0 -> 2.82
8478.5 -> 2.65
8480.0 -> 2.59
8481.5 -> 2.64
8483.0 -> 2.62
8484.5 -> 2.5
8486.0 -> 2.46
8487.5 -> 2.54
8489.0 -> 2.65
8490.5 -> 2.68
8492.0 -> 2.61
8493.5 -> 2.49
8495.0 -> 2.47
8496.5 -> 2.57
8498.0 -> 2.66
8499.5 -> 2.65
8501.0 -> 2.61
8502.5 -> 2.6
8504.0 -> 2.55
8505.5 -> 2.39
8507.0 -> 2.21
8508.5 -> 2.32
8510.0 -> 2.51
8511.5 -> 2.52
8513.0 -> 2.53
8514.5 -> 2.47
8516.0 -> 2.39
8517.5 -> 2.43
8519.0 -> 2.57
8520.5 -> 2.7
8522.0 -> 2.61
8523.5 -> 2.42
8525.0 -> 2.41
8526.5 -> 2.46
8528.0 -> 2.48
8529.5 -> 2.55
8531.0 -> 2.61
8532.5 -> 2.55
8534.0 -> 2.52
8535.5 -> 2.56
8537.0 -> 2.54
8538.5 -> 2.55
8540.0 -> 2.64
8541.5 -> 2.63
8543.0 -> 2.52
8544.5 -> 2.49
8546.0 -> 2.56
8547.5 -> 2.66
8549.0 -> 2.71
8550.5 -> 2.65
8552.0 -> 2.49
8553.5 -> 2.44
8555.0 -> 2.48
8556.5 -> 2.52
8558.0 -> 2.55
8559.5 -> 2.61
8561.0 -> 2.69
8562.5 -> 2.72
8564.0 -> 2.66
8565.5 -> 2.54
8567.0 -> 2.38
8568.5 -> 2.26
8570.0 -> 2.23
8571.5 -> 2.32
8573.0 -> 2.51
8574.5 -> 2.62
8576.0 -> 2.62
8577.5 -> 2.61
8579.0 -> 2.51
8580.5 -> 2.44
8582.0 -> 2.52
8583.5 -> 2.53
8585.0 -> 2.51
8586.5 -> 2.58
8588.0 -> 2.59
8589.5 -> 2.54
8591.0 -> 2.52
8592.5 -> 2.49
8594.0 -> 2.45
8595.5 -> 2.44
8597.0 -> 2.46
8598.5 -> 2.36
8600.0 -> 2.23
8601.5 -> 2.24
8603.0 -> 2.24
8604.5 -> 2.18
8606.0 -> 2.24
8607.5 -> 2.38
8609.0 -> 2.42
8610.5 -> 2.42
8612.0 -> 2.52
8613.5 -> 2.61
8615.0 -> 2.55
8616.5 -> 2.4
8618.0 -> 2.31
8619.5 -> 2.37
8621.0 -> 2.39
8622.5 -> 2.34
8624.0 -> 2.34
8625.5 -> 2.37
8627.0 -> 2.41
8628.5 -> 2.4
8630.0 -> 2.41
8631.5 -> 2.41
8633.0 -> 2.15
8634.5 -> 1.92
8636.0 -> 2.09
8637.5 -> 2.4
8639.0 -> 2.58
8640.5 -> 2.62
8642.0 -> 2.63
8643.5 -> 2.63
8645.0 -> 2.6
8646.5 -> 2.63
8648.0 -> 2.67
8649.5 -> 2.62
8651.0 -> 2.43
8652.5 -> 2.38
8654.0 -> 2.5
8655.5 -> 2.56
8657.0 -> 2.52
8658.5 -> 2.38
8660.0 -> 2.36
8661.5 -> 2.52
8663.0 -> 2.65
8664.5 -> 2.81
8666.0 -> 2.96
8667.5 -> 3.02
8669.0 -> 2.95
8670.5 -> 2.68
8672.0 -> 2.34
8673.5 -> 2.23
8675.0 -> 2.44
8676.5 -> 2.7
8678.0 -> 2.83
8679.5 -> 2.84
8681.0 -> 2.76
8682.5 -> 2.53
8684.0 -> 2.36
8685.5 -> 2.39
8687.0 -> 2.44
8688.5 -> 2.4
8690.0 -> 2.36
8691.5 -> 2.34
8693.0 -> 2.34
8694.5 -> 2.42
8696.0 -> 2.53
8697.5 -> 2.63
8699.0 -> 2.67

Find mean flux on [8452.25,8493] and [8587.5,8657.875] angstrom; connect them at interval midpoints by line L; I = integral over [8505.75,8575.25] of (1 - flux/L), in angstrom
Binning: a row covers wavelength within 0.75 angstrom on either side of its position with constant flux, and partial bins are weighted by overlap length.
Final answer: 1.9 angstrom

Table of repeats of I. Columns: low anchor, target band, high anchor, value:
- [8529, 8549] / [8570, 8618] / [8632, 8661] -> 1.3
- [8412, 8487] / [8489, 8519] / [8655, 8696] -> 1.5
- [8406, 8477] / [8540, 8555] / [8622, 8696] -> 0.0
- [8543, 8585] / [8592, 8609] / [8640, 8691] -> 1.4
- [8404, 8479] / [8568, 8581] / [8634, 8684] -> 0.7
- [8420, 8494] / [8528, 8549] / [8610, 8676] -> 0.1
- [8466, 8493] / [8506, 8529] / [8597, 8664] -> 1.6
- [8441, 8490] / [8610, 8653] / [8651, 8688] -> 2.8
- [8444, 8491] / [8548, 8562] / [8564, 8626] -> -0.3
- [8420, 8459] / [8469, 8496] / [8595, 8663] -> -1.2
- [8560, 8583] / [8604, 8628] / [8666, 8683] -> 1.8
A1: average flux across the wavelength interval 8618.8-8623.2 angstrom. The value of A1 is 2.37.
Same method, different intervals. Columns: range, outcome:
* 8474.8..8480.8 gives 2.75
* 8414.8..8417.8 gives 2.89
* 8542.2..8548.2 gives 2.56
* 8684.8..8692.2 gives 2.39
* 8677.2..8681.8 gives 2.81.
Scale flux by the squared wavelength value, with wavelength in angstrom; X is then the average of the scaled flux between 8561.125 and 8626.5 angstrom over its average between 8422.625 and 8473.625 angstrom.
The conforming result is 0.95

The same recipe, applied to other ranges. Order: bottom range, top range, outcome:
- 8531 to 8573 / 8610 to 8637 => 0.94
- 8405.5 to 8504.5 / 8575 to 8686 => 0.98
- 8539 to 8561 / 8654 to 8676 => 1.04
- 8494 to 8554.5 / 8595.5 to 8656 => 0.98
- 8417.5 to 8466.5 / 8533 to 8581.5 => 0.99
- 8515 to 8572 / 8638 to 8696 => 1.04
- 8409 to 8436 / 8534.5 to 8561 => 1.03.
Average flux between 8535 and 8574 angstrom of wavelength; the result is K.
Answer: 2.54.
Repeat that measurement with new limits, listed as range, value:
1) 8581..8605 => 2.43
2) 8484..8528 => 2.52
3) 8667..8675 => 2.61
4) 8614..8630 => 2.39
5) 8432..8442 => 2.62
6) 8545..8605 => 2.49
